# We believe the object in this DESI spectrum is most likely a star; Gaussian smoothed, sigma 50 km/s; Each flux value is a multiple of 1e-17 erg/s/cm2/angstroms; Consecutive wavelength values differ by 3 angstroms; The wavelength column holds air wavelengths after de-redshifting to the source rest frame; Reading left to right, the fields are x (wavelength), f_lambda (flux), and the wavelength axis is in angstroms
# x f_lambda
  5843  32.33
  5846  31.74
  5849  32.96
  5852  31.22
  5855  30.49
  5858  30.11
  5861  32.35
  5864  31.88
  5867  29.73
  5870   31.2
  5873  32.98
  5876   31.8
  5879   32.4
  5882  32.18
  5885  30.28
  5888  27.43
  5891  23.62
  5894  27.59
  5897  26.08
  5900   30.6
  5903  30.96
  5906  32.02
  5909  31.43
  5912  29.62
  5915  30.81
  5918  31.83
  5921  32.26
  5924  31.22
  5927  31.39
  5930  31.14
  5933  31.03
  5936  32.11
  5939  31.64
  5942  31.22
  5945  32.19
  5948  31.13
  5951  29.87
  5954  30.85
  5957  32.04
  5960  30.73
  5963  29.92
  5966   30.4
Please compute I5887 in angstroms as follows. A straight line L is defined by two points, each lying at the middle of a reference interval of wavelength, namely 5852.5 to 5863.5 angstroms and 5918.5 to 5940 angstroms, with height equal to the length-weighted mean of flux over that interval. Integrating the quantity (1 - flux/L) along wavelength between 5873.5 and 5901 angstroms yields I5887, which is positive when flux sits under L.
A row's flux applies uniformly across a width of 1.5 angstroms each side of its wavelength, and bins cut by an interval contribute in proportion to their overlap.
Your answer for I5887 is 1.8 angstroms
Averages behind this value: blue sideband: 31.1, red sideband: 31.6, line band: 29.2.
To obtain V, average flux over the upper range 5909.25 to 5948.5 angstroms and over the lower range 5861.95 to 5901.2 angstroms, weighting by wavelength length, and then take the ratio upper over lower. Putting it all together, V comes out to 1.1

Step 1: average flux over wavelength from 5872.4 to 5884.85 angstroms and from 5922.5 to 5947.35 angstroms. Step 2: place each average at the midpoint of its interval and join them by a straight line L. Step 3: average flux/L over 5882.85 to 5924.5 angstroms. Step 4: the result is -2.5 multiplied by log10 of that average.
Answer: 0.074 mag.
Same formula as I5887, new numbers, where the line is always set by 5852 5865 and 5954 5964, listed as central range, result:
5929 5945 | -0.3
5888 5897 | 1.5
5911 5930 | -0.1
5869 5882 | -0.4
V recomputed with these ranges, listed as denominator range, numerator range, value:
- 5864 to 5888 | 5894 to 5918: 0.96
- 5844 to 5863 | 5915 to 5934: 1.00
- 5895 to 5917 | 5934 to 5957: 1.04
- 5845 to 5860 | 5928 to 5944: 1.00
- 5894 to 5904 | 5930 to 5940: 1.09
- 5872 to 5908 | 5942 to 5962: 1.04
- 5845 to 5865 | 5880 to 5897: 0.89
